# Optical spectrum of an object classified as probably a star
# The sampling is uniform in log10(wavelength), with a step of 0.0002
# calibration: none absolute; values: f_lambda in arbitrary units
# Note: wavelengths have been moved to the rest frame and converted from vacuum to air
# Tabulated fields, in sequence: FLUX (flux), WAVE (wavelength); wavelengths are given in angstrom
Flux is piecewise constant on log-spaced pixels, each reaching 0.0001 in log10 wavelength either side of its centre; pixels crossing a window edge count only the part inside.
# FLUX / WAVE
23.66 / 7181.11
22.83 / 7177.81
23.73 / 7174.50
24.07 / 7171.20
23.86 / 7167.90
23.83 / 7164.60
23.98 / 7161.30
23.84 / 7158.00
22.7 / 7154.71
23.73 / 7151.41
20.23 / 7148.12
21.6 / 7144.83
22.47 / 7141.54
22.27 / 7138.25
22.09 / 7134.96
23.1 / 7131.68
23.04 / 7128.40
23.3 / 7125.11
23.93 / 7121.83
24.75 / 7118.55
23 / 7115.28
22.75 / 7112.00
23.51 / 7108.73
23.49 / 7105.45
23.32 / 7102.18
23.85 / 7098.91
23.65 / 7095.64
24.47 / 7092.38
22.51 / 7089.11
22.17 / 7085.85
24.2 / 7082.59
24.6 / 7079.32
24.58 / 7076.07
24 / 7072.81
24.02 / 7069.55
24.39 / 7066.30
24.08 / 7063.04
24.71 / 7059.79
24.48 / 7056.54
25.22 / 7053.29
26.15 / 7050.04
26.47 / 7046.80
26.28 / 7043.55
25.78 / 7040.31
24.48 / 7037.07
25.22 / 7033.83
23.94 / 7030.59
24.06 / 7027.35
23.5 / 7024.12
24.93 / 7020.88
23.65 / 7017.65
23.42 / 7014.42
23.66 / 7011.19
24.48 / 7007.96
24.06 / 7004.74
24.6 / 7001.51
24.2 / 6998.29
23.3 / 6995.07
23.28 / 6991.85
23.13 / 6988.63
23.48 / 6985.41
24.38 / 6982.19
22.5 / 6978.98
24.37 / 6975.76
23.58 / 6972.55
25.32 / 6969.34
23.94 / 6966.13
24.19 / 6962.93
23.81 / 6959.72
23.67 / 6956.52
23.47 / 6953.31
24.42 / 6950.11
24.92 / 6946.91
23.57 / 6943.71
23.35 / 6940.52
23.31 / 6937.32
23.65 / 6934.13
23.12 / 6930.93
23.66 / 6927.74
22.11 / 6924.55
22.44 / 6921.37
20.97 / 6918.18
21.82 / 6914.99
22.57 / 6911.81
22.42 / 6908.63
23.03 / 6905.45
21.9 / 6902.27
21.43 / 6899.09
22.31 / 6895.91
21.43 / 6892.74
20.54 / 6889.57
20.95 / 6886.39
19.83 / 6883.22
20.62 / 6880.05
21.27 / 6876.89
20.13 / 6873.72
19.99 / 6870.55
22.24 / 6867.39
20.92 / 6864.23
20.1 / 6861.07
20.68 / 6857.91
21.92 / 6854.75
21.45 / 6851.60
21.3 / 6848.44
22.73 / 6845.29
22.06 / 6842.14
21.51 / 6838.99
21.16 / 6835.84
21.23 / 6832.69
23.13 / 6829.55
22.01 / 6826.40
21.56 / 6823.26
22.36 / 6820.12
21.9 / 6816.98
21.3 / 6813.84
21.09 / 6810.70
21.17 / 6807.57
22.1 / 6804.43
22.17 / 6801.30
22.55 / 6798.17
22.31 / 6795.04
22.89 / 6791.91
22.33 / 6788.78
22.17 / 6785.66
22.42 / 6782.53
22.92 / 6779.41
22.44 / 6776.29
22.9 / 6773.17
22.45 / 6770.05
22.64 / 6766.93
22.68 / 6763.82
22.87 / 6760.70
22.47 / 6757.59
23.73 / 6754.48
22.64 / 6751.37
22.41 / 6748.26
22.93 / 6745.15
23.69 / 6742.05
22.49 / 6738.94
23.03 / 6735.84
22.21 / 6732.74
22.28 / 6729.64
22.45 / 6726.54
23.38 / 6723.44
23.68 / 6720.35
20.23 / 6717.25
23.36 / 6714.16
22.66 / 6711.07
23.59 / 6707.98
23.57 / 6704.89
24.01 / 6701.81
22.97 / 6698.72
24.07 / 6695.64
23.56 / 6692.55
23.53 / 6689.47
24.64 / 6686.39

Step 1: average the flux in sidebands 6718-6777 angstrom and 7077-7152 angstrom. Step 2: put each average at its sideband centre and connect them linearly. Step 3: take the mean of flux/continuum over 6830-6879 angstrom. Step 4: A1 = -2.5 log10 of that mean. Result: 0.08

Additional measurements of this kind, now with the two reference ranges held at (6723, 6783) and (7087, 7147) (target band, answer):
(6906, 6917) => 0.03 mag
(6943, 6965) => -0.05 mag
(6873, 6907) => 0.08 mag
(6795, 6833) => 0.04 mag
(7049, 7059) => -0.09 mag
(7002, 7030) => -0.04 mag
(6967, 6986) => -0.04 mag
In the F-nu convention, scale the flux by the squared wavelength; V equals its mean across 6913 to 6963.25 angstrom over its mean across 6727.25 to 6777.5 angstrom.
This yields 1.08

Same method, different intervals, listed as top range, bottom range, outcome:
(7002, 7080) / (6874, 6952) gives 1.14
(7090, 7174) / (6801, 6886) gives 1.18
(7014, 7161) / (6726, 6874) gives 1.17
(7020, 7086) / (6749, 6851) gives 1.20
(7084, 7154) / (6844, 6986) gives 1.09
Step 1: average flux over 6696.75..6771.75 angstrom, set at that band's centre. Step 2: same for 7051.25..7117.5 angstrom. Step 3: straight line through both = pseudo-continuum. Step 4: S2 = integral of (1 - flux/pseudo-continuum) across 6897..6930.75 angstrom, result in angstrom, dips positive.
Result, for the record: 1.6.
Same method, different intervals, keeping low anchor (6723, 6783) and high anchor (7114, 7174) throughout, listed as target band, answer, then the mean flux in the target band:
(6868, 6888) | 2.0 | 20.5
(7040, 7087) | -3.5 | 24.7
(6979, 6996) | -0.3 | 23.4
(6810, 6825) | 0.7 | 21.7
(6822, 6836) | 0.6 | 21.9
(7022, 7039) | -0.9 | 24.3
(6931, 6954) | -0.9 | 23.8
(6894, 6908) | 0.4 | 22.2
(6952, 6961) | -0.3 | 23.6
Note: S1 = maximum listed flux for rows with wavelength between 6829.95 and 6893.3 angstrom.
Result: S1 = 22.73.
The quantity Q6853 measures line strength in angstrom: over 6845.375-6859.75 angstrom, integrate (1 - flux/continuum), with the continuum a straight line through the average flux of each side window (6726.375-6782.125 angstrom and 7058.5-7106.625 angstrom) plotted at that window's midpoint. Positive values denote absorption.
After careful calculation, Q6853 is 1.0 angstrom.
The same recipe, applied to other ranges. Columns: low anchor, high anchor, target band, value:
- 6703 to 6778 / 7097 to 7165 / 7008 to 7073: -4.6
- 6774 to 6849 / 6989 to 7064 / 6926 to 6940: 0.0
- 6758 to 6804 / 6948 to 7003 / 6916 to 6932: 0.8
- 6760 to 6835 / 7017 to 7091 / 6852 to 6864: 0.9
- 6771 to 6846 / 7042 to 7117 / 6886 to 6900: 0.9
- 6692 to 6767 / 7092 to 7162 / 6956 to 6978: -1.0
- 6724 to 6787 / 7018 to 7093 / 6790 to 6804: 0.3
